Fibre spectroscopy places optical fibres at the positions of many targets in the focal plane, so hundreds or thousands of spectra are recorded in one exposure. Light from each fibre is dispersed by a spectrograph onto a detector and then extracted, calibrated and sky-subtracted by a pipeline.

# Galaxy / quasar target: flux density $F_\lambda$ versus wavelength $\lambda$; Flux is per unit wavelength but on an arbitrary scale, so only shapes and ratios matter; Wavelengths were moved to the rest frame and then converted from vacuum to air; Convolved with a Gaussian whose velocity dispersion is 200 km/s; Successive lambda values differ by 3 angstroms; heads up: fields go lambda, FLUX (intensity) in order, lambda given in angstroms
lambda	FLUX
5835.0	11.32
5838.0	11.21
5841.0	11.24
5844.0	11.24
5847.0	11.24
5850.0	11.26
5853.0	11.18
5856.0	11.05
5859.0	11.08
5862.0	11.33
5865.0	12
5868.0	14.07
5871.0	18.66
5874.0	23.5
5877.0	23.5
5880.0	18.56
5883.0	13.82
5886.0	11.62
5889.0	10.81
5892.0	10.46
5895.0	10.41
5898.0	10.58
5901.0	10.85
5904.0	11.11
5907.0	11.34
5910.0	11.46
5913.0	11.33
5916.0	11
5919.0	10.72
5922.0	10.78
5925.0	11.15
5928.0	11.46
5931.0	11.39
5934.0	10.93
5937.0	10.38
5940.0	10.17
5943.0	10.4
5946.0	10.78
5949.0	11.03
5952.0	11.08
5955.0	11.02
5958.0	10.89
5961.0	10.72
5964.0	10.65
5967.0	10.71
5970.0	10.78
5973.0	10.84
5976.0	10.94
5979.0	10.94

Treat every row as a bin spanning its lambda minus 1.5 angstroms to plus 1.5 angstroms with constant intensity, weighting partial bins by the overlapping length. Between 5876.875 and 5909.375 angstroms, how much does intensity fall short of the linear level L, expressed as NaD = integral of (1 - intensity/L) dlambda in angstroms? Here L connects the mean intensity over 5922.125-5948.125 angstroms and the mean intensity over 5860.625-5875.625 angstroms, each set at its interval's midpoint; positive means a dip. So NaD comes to 3.8 angstroms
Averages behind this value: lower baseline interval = 16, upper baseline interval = 10.8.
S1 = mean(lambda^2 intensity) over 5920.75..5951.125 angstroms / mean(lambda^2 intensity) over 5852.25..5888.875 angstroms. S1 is 0.74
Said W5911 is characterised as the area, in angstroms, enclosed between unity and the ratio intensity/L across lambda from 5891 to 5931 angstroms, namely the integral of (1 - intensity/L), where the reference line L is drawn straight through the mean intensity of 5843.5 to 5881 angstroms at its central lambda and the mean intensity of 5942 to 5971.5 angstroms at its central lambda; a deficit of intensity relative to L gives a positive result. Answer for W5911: 5.1 angstroms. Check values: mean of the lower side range 14.5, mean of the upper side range 10.8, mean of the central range 11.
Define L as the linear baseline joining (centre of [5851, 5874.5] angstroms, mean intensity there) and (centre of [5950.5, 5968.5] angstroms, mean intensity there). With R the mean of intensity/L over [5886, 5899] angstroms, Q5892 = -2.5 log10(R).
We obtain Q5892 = 0.20 mag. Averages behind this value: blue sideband 13.6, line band 10.7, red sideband 10.8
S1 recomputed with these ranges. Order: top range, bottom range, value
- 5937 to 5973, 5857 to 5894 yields 0.74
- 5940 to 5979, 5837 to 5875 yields 0.87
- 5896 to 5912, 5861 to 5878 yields 0.65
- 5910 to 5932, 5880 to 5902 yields 0.96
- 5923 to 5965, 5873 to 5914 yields 0.82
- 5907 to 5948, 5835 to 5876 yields 0.86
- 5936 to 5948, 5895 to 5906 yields 0.98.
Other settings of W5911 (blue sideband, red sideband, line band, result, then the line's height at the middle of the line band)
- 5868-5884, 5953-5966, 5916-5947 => 6.35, 13.7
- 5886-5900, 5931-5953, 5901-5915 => -0.72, 10.7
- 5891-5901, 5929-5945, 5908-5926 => -0.79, 10.6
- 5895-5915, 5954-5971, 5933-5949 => 0.47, 10.9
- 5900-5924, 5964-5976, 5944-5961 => -0.08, 10.9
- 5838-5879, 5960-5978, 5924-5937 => 0.80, 11.9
